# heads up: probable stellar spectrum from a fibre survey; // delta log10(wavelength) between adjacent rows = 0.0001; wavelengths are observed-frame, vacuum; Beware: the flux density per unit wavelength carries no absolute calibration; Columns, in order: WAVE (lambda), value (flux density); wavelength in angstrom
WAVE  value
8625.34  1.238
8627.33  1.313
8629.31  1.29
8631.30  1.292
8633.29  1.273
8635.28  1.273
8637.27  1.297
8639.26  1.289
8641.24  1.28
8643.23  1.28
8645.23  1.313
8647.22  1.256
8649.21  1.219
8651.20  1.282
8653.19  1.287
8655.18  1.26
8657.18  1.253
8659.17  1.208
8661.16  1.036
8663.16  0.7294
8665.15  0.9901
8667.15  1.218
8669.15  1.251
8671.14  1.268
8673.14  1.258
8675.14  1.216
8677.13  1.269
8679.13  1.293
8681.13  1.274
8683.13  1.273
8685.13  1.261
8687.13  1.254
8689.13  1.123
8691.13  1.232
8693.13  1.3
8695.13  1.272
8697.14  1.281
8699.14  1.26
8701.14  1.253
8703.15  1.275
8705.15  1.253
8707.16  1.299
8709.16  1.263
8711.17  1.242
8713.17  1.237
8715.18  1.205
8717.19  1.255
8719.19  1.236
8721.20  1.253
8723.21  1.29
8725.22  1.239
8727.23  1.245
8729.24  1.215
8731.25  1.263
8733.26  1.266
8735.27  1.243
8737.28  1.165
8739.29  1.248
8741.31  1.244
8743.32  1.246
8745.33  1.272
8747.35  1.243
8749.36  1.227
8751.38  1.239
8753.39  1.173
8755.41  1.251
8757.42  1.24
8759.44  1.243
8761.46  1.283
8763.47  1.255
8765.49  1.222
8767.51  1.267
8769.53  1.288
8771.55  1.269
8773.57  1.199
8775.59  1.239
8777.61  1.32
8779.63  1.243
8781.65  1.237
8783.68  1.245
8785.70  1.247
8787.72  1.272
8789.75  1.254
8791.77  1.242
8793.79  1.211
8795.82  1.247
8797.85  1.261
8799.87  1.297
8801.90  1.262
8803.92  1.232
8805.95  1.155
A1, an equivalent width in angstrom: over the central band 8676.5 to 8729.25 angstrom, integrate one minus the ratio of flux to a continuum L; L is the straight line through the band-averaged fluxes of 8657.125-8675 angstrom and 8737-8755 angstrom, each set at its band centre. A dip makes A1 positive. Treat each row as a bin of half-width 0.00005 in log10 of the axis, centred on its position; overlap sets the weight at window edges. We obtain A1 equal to -3.4 angstrom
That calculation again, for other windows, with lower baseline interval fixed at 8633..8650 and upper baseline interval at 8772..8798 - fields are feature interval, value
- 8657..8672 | 1.9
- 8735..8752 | 0.3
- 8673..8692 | 0.3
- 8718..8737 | 0.2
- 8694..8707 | 0.0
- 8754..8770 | 0.0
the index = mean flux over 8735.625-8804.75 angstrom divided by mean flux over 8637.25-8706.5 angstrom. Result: 1.01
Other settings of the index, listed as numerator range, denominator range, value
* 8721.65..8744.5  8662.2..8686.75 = 1.04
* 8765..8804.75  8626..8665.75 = 1.02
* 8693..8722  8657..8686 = 1.06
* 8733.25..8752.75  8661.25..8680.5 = 1.06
